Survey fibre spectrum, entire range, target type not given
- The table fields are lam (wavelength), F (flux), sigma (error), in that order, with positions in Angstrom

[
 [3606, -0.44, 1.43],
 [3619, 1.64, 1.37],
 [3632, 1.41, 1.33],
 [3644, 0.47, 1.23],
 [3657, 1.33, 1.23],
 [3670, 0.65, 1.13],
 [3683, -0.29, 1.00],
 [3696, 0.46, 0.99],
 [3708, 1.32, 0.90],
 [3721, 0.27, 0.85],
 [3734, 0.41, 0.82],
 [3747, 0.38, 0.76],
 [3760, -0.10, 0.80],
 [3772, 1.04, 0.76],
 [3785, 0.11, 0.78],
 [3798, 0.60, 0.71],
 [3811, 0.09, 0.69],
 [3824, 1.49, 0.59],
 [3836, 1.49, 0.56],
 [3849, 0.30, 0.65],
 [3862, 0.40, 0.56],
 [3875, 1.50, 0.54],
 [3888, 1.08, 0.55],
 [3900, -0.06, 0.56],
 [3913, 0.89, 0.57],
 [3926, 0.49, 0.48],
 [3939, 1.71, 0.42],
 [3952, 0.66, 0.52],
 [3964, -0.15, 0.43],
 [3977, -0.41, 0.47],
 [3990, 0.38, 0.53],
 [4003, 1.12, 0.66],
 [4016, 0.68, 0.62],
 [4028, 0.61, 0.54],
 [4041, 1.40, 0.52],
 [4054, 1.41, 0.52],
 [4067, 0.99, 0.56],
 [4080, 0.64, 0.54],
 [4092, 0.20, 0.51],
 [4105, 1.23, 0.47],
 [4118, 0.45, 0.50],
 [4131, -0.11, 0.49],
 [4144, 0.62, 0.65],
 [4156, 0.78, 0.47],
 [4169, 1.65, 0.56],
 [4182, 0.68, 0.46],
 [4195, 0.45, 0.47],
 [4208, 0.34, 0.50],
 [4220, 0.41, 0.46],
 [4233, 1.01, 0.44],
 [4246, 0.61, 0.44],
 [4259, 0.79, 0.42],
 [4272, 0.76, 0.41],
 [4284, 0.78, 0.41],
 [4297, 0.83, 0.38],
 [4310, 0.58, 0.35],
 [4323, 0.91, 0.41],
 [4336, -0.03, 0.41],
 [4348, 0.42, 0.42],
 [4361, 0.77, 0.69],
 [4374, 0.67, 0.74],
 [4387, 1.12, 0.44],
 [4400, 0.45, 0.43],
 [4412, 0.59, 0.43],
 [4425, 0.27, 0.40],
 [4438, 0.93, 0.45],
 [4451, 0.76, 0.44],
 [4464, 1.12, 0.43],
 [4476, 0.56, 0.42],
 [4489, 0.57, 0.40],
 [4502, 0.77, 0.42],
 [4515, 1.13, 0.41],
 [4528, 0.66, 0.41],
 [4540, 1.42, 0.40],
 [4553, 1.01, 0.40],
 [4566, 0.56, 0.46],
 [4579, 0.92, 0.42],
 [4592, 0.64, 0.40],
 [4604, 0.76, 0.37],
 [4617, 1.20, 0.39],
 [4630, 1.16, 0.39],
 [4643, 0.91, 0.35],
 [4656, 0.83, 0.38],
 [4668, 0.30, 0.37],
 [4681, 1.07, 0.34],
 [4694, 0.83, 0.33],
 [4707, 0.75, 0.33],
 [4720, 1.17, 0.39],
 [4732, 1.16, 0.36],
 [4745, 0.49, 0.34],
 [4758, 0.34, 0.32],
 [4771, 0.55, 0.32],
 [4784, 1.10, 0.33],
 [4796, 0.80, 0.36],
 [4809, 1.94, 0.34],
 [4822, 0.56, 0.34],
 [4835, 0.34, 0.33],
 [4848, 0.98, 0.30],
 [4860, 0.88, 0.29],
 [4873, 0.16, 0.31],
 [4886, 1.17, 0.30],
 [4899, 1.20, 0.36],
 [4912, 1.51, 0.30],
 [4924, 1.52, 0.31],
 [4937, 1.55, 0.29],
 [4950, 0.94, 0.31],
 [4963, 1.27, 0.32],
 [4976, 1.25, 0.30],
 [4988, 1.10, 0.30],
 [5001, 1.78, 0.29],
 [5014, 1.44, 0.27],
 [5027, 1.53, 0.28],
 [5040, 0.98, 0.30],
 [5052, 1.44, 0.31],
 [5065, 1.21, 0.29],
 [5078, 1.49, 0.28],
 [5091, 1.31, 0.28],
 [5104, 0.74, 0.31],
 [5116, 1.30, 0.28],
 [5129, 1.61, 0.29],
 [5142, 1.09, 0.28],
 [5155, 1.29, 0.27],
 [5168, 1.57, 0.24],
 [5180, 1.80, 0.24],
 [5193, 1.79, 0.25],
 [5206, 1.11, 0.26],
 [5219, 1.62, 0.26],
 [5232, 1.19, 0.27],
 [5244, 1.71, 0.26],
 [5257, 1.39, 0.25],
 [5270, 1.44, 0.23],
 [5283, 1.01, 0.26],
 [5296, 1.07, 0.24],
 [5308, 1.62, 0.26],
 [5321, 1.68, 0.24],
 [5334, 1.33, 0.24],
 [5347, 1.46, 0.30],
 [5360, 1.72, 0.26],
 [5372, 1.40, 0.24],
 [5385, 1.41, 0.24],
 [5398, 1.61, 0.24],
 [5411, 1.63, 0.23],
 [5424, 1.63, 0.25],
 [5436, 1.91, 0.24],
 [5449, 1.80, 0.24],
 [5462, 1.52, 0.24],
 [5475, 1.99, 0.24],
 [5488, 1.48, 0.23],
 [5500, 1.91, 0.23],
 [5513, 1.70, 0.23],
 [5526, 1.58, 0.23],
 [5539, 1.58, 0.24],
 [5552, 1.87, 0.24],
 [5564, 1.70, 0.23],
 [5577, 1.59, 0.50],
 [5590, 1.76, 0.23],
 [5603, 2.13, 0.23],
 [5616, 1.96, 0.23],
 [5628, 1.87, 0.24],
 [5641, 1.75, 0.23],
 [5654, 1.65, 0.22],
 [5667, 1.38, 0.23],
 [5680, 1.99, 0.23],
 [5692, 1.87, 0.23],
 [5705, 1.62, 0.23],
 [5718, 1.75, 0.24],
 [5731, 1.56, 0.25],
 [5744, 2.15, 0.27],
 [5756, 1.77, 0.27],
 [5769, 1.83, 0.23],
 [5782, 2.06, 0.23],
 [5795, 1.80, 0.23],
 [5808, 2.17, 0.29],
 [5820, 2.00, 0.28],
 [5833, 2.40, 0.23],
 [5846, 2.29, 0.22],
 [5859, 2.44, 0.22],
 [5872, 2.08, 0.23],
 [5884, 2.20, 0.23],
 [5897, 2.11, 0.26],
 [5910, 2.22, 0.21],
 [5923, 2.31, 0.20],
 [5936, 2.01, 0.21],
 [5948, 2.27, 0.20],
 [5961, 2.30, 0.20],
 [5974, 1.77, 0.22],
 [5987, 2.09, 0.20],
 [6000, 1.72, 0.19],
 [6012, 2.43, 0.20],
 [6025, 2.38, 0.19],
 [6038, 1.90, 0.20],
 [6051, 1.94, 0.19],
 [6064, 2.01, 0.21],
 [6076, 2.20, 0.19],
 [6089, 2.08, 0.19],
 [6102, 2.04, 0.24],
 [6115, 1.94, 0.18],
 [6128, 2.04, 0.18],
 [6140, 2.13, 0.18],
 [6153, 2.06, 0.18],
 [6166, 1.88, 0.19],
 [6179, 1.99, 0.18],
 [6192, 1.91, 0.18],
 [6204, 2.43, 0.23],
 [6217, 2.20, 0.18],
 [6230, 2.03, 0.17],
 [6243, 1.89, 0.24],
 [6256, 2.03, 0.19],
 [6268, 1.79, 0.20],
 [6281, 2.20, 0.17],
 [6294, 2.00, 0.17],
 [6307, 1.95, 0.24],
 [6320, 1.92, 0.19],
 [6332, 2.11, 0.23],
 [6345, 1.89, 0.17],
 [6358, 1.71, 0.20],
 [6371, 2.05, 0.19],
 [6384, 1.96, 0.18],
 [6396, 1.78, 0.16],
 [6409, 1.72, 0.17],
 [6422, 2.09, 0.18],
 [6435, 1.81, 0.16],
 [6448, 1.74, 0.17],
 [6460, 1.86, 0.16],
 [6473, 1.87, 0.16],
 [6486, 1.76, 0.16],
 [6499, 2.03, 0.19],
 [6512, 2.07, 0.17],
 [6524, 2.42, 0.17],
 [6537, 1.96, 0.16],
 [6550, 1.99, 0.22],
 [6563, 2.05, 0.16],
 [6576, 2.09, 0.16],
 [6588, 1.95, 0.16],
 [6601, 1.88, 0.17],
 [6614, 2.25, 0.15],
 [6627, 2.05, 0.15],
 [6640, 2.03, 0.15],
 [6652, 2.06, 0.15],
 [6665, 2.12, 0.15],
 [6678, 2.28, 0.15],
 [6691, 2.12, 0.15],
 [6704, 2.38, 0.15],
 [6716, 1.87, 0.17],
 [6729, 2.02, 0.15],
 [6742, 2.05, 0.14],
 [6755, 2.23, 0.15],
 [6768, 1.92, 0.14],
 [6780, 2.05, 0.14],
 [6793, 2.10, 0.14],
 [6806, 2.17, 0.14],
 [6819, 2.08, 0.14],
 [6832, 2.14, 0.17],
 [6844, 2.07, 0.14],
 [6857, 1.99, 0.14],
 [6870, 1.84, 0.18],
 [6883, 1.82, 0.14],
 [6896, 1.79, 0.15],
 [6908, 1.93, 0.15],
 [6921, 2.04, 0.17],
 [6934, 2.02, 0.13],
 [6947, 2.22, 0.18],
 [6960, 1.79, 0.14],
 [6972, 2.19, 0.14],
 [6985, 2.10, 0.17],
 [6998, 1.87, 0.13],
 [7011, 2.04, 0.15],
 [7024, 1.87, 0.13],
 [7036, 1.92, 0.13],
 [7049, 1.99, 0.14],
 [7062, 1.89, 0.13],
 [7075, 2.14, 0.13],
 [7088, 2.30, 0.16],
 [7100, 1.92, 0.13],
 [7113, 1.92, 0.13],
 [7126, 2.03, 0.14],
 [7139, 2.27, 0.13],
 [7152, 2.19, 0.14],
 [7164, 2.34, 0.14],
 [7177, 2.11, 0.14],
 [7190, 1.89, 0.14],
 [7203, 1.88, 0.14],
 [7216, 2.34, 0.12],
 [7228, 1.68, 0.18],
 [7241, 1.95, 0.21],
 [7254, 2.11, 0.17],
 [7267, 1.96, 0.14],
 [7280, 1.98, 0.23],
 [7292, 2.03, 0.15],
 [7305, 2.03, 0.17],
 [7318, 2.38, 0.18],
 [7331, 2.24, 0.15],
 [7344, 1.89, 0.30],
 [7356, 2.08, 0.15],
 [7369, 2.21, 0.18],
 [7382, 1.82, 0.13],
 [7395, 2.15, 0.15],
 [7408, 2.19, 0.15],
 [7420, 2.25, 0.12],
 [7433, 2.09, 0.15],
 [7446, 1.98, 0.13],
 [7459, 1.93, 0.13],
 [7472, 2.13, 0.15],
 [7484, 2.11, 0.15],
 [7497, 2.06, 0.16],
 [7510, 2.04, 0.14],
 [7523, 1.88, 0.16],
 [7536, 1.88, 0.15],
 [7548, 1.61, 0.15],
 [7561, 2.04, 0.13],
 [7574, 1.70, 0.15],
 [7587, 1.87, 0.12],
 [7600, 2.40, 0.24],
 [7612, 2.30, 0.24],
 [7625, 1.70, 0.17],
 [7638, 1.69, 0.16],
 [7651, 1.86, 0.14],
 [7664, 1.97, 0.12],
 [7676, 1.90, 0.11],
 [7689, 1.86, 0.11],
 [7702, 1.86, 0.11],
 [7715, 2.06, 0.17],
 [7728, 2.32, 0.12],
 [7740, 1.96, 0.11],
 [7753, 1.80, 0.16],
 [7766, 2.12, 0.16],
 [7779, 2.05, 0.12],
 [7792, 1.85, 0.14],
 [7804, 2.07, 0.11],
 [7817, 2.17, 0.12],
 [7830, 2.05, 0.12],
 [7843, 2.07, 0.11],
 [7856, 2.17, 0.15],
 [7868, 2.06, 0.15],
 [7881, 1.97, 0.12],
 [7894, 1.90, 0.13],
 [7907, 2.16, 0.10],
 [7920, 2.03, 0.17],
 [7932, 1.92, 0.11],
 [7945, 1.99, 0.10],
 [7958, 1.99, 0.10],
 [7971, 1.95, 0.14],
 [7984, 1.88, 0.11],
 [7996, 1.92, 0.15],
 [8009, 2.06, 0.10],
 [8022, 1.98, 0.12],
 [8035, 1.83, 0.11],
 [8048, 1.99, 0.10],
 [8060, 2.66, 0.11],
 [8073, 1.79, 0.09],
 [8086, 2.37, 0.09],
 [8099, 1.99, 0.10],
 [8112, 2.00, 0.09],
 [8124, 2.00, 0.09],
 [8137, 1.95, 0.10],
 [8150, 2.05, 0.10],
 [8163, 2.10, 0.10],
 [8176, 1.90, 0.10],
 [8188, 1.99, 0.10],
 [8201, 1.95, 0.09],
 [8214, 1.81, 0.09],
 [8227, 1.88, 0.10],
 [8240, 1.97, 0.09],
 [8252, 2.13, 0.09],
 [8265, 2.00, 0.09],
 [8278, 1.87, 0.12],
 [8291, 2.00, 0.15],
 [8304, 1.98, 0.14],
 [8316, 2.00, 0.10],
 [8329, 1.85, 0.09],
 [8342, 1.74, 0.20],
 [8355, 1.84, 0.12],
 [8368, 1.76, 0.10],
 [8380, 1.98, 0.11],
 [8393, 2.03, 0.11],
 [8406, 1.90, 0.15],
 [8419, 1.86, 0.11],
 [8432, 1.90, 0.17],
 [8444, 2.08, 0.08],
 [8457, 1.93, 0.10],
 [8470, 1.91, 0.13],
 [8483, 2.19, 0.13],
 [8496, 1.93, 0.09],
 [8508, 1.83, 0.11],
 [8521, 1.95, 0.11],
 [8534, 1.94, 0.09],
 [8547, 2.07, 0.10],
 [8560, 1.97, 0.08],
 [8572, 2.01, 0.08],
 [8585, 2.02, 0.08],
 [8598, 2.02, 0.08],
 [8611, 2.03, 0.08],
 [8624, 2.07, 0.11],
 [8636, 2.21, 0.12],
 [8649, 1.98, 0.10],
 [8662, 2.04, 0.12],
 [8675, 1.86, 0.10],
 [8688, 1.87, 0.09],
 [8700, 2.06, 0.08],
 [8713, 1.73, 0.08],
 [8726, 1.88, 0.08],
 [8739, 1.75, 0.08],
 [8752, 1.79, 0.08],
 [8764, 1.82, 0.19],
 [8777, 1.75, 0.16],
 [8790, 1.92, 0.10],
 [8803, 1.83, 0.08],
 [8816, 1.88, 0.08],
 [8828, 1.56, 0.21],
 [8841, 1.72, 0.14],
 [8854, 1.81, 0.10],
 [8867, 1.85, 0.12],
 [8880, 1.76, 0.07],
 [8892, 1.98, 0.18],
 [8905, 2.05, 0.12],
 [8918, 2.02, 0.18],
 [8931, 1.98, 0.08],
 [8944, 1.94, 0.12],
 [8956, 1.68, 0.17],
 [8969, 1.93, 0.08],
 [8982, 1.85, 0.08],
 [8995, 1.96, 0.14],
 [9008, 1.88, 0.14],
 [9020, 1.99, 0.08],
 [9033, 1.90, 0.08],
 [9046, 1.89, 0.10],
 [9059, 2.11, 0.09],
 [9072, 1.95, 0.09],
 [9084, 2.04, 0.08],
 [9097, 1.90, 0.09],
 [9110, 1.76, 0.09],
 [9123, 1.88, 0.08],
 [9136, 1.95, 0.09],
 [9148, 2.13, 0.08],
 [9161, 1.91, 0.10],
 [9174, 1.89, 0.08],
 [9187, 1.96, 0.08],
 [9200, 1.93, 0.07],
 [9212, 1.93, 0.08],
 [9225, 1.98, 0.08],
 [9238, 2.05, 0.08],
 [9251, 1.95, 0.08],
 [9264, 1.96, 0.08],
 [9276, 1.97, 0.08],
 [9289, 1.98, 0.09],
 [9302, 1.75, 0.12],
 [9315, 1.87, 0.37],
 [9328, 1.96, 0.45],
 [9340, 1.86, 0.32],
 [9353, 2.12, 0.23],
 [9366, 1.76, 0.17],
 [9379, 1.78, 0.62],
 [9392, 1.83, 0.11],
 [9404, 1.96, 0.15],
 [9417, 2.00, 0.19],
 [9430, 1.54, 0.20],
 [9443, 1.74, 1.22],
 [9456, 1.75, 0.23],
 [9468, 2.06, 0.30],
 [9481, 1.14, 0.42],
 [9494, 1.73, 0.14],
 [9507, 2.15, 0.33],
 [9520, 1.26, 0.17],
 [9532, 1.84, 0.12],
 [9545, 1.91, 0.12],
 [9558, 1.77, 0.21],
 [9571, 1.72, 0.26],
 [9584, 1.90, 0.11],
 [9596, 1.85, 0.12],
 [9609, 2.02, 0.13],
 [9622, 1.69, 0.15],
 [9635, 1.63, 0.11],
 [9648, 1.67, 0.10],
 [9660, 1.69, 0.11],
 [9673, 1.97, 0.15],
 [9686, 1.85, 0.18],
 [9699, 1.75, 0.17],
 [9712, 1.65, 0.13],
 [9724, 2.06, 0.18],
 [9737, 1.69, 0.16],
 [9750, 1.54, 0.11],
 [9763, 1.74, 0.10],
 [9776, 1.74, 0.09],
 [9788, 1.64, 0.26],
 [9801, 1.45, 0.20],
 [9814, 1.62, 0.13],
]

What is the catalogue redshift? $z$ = 0.228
